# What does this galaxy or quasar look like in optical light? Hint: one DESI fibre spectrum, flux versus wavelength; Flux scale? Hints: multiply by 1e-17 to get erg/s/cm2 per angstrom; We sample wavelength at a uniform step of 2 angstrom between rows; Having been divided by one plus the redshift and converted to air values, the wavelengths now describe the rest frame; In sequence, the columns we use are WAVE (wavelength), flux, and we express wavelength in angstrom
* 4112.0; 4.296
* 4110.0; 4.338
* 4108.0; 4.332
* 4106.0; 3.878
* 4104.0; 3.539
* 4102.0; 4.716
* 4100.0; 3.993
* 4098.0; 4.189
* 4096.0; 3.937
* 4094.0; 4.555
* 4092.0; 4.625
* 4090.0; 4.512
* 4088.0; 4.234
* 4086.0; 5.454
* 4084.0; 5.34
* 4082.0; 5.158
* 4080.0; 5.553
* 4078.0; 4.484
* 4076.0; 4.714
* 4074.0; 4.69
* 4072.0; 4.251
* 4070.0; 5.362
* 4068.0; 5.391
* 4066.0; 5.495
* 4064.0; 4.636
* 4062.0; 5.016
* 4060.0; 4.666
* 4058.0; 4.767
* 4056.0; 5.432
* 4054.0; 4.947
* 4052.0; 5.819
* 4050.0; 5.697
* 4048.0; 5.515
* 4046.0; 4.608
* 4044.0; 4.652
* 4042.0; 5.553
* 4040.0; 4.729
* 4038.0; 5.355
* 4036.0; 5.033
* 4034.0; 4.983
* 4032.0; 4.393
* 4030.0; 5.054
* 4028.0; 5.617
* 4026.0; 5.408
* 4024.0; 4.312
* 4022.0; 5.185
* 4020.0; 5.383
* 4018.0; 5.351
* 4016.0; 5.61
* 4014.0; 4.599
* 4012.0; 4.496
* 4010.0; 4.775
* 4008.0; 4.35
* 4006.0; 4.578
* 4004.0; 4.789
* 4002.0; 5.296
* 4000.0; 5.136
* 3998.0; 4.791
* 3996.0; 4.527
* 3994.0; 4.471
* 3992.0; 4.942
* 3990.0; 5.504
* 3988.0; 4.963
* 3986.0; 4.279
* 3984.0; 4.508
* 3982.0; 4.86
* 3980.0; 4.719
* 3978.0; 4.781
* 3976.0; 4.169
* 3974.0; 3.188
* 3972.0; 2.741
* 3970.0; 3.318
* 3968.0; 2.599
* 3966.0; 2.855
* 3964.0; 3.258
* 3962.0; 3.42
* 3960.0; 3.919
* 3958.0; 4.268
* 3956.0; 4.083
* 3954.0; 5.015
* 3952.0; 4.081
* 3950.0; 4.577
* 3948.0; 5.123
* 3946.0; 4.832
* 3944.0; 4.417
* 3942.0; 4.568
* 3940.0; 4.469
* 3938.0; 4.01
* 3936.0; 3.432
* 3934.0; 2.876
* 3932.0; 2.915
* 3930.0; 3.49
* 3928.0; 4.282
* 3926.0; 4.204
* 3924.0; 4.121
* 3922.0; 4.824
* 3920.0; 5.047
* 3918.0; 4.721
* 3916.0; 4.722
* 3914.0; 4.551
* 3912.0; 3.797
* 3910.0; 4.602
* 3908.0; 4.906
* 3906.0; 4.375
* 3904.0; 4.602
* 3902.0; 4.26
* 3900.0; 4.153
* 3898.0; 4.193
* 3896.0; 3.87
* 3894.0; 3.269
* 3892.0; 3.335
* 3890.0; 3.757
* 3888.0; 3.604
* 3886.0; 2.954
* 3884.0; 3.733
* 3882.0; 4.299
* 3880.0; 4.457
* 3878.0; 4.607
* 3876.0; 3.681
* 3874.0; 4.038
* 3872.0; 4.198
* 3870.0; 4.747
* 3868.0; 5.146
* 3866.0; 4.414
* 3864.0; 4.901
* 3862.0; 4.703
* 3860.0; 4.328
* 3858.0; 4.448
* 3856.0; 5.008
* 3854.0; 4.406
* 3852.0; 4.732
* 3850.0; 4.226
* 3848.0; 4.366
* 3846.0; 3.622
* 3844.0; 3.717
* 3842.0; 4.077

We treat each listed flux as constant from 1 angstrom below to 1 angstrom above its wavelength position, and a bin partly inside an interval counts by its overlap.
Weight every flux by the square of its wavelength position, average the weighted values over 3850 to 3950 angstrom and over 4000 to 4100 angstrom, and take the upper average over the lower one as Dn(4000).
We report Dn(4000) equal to 1.25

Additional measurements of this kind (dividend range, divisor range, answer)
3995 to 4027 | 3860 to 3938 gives 1.25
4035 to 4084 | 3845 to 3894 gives 1.32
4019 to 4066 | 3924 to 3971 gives 1.36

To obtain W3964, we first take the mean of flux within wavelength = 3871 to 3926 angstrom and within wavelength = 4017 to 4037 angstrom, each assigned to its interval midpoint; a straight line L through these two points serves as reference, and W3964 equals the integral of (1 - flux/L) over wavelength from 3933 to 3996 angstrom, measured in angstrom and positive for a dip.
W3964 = 6.7 angstrom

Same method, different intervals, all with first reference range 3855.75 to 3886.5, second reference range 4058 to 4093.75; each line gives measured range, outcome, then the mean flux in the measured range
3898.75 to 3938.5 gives 2.5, 4.2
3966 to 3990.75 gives 3.1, 4.07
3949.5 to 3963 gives 1.2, 4.18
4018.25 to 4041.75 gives -1.4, 5.07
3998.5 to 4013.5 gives -0.2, 4.77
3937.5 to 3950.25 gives -0.1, 4.59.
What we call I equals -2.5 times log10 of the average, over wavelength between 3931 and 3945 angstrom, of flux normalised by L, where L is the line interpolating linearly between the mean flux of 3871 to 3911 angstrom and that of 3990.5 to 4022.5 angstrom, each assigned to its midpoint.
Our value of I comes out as 0.15 mag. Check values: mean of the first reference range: 4.04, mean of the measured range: 3.81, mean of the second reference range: 4.9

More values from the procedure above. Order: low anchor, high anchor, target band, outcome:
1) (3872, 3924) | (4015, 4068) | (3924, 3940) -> 0.19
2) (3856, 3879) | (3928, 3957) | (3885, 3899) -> 0.22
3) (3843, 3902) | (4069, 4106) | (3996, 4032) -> -0.11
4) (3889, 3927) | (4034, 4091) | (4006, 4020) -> -0.02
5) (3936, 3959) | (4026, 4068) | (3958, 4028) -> 0.07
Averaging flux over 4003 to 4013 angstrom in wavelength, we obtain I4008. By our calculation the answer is 4.6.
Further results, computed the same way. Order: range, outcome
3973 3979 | 4.05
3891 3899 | 3.67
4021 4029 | 5.13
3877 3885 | 4.27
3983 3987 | 4.39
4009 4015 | 4.62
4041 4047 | 4.94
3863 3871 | 4.8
